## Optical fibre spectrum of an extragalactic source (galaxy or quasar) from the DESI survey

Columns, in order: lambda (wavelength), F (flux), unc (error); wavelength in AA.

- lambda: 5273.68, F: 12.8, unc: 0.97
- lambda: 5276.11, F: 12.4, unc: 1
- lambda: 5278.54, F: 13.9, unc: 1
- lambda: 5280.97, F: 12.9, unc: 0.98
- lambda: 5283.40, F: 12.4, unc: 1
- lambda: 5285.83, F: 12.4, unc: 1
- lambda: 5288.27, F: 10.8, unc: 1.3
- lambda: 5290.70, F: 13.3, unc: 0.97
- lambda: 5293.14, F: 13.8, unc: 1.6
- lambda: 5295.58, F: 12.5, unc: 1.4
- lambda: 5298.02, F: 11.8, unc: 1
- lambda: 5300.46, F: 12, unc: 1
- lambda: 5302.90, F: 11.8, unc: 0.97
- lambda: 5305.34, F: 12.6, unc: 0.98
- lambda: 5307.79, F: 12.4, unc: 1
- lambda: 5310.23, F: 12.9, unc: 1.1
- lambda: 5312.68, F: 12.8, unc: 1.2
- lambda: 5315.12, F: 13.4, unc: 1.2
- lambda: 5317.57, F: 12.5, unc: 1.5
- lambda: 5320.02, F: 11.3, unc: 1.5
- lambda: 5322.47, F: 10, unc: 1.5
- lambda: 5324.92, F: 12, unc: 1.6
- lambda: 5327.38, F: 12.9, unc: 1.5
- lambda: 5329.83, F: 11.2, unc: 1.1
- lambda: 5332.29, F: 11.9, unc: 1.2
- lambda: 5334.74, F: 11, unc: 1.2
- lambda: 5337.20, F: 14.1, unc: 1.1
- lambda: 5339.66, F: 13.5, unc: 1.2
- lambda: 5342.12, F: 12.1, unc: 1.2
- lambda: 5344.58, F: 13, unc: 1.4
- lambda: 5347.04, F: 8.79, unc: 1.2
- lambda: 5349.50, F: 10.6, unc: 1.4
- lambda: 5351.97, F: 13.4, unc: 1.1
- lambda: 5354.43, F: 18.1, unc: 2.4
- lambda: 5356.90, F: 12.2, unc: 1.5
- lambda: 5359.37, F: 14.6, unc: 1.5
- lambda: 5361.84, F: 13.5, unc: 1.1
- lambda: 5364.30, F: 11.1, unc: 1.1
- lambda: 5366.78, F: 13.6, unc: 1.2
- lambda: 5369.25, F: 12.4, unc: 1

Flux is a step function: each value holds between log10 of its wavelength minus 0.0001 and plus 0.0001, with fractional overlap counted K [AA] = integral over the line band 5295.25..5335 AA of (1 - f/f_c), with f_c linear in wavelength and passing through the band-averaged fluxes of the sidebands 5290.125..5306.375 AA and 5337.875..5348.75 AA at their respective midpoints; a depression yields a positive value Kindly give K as 0.7 AA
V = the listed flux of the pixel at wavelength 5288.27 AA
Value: 10.8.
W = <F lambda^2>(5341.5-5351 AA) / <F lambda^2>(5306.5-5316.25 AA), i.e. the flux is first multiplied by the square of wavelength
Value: 0.9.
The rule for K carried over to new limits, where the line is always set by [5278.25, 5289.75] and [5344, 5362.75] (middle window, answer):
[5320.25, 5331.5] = 1.10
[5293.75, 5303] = 0.26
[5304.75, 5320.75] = 0.07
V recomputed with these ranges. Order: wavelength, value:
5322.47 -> 10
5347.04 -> 8.79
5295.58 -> 12.5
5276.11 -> 12.4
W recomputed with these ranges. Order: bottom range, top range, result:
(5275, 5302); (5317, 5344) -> 0.98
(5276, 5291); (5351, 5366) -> 1.13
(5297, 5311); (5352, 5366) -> 1.15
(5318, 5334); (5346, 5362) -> 1.14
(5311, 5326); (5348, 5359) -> 1.14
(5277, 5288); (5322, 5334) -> 0.93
